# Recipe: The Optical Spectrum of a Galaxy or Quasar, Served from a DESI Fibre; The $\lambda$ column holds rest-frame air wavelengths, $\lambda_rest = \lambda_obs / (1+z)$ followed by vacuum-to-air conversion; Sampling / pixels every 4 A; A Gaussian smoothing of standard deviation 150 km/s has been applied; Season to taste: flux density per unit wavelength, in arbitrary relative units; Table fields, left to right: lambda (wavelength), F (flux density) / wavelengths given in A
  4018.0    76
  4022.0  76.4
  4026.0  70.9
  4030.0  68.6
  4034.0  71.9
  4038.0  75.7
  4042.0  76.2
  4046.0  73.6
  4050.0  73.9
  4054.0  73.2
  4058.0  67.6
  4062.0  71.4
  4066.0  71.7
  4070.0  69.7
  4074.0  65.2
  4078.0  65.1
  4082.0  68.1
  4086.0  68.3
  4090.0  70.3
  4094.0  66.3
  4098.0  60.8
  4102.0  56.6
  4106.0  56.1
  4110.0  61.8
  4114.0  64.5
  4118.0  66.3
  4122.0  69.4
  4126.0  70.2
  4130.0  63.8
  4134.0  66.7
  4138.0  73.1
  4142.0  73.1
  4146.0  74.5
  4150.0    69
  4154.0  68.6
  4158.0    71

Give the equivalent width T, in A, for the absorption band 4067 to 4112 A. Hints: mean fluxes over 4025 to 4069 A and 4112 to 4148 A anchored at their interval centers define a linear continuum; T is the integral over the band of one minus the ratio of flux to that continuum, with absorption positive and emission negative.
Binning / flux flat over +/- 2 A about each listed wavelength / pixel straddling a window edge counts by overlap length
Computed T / 3.87 A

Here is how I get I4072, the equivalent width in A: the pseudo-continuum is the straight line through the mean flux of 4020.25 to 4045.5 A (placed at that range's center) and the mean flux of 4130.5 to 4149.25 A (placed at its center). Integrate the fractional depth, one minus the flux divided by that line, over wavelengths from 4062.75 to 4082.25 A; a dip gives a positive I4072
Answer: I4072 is 1.1 A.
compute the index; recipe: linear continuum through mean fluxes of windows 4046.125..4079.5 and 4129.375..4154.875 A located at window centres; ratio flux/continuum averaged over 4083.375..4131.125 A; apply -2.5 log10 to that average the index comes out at 0.09 mag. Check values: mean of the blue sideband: 70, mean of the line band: 64.6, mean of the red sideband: 70.2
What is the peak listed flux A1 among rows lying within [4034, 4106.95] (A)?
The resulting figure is 76.2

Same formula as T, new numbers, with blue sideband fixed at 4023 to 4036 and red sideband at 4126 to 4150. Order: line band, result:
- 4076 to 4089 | 0.6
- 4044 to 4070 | -0.4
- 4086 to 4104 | 1.6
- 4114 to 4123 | 0.4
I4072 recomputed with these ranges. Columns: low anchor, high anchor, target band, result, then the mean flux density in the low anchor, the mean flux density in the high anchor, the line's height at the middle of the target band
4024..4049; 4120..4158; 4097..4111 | 2.5 A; 72.9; 69.9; 70.9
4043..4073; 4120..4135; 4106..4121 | 1.1 A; 71.5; 67.6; 68.4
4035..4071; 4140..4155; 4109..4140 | 2.0 A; 72.6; 71.5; 71.8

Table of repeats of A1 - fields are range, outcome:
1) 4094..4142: 73.1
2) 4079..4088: 68.3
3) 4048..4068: 73.9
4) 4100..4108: 56.6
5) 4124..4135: 70.2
